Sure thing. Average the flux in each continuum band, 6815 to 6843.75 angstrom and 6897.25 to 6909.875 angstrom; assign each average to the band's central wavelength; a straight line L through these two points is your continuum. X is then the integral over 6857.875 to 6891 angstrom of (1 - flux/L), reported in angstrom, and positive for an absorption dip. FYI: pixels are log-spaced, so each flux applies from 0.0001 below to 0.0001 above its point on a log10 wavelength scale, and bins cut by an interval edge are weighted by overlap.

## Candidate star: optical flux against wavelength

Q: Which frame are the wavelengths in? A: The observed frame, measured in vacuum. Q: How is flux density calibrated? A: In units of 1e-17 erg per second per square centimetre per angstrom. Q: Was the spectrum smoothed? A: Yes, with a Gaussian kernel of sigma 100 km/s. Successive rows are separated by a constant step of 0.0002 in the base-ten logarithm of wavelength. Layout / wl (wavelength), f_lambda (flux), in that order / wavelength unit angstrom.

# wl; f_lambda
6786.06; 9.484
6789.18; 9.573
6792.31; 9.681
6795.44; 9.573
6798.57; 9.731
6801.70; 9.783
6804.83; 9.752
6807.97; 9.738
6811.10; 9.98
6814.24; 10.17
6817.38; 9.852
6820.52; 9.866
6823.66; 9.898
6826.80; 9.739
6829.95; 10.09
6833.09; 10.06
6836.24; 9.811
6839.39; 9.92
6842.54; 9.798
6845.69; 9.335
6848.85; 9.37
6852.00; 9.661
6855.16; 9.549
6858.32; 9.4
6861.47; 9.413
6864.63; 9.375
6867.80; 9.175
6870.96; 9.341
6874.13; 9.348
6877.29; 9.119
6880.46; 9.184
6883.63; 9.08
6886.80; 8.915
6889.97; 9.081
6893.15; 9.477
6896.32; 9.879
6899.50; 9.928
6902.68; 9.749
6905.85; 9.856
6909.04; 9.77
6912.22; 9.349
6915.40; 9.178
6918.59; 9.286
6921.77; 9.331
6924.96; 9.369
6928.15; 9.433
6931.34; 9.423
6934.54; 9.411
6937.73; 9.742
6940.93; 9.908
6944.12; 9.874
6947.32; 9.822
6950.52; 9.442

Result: 2.2 angstrom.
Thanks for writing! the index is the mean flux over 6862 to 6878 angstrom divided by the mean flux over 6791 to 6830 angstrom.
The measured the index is 0.95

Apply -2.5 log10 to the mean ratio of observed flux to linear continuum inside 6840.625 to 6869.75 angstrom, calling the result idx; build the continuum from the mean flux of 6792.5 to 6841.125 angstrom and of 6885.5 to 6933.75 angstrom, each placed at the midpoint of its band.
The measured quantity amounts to 0.03 mag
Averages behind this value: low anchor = 9.86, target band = 9.46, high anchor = 9.47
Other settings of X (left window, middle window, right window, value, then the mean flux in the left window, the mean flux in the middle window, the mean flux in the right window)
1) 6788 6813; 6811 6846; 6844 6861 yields -1.1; 9.73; 9.89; 9.46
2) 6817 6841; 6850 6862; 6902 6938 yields 0.3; 9.91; 9.52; 9.48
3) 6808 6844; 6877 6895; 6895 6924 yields 1.0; 9.92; 9.15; 9.58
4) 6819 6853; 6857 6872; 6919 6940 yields 0.5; 9.78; 9.34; 9.46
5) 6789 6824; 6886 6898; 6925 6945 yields 0.4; 9.81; 9.37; 9.6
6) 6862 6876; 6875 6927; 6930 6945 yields 0.4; 9.31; 9.41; 9.67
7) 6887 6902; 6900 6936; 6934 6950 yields 0.6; 9.54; 9.48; 9.76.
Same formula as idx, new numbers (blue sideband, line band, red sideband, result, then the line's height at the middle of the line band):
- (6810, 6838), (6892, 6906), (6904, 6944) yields -0.02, 9.63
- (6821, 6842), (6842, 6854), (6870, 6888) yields 0.02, 9.65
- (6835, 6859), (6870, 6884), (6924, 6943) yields 0.04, 9.59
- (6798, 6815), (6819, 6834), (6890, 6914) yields -0.01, 9.81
